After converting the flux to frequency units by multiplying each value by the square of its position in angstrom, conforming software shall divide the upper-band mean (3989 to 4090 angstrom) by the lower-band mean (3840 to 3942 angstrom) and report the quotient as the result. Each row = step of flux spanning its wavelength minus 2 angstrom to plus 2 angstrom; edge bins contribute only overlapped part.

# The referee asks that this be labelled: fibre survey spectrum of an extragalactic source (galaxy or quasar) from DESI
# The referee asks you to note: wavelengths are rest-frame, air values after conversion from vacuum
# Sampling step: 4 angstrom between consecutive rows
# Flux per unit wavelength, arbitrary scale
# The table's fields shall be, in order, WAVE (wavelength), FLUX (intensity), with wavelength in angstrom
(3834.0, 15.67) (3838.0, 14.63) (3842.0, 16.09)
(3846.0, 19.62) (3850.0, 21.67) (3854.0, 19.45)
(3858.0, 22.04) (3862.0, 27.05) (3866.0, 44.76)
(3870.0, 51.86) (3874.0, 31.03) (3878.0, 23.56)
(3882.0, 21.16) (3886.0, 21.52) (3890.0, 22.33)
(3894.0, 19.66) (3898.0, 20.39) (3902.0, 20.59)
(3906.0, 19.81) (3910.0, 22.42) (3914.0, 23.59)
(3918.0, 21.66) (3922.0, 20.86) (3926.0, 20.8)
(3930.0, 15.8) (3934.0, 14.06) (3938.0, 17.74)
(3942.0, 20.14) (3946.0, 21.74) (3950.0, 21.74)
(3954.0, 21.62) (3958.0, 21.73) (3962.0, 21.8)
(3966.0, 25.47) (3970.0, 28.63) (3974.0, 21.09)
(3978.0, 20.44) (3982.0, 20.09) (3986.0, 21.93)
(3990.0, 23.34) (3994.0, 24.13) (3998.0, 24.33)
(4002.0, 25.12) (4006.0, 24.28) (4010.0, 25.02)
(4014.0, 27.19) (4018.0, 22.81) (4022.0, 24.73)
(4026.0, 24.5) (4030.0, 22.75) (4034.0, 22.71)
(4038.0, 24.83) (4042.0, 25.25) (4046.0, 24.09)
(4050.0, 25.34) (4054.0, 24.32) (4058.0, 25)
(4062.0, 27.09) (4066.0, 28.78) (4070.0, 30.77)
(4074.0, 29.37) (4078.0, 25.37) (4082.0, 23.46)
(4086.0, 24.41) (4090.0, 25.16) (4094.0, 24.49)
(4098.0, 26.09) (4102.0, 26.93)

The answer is 1.18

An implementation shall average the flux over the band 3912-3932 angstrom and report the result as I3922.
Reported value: 20.5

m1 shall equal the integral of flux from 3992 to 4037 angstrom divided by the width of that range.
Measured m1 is 24.3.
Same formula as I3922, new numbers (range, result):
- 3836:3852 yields 18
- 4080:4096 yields 24.4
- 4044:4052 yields 24.7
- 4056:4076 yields 28.2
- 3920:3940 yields 17.9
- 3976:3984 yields 20.3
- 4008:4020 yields 25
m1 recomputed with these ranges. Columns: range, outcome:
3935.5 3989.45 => 21.8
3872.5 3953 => 21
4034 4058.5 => 24.6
